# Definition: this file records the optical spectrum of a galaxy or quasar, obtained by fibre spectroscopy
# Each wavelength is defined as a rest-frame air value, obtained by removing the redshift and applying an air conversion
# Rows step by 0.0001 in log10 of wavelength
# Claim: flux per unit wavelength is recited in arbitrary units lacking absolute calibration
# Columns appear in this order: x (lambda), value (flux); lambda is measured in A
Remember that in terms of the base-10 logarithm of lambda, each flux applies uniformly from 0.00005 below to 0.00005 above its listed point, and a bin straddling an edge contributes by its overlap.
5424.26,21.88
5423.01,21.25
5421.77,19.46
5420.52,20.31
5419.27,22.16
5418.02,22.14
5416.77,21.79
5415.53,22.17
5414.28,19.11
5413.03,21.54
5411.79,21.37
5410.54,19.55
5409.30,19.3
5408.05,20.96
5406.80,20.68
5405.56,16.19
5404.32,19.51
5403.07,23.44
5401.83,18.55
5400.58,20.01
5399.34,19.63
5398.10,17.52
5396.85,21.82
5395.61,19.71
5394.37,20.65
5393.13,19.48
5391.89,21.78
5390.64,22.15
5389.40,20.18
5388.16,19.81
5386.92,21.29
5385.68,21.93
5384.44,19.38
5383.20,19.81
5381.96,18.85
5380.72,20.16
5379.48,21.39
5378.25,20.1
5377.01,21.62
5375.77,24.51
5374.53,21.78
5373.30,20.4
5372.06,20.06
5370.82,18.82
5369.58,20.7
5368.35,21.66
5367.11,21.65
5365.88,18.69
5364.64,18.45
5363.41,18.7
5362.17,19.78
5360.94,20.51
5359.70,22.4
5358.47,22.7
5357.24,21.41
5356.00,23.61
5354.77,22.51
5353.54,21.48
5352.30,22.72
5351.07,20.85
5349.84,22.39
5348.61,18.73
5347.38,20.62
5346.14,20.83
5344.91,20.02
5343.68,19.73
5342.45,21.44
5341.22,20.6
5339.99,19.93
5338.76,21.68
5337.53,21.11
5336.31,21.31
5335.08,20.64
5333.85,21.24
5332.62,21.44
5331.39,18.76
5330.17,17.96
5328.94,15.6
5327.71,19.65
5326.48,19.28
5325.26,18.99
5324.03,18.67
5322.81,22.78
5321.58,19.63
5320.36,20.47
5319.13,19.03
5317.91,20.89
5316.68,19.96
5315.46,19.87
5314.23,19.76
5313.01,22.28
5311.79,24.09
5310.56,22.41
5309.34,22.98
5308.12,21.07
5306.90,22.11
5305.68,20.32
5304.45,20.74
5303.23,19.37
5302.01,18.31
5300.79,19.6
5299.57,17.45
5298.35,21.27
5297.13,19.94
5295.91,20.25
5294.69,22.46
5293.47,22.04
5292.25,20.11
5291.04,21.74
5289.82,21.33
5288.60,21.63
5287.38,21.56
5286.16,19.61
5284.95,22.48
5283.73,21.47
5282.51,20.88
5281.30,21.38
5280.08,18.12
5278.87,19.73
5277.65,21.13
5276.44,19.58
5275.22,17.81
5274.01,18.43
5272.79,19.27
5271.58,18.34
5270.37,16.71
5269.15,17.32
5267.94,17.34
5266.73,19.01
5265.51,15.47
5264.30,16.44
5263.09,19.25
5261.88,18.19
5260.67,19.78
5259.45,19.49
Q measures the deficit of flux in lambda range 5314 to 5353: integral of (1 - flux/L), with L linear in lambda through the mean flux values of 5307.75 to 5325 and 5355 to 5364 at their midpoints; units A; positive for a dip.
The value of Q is 1.66 A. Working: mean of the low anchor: 20.9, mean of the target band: 20.2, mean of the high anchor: 21.4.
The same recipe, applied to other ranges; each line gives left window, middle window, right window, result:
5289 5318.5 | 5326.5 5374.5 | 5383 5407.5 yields -0.1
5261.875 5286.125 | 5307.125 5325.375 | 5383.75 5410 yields -1.5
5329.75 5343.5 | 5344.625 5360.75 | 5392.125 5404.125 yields -0.9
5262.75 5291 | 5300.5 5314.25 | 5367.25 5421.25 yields -1.0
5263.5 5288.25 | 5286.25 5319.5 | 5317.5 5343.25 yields -2.1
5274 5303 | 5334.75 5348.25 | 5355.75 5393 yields 0.0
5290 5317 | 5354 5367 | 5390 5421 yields -0.2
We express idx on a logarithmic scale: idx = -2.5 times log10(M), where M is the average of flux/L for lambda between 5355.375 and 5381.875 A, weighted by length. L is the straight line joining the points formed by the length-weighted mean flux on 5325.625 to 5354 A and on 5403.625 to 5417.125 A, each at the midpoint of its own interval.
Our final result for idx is -0.03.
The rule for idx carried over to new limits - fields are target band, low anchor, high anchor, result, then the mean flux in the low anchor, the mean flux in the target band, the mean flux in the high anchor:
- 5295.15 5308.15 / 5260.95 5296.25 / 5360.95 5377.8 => -0.01 mag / 19.6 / 20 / 20.5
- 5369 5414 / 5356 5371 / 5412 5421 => 0.03 mag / 20.6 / 20.4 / 21.3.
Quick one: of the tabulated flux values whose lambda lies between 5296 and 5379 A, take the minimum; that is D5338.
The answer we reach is 15.6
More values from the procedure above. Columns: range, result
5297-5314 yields 17.45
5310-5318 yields 19.76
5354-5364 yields 18.7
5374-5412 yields 16.19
